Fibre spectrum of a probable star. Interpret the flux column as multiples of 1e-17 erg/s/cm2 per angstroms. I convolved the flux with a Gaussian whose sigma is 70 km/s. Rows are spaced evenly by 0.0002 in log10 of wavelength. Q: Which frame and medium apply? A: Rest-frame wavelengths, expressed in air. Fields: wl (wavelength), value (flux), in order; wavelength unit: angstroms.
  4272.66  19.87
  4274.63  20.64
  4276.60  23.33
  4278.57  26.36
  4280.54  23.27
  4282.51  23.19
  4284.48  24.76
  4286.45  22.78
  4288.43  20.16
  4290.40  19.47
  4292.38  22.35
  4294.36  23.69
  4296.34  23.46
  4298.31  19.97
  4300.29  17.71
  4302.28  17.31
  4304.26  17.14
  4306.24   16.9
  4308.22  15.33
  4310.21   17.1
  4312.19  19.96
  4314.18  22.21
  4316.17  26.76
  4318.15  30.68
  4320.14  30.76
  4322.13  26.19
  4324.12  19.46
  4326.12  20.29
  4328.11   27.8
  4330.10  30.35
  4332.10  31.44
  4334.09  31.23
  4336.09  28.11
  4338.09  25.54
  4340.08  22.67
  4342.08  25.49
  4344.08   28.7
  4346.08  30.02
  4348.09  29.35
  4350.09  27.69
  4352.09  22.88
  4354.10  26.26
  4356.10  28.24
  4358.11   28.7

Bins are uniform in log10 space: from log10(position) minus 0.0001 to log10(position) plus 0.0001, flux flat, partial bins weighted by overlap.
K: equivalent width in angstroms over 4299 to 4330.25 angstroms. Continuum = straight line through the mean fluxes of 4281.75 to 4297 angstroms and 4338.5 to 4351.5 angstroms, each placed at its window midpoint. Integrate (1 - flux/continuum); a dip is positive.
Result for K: 3.36 angstroms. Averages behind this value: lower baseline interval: 22.4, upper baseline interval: 27.1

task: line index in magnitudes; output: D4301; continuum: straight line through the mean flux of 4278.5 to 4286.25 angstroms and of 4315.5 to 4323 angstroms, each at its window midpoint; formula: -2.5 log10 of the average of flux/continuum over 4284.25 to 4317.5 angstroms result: 0.27 mag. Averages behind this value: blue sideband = 24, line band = 20.4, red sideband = 28.7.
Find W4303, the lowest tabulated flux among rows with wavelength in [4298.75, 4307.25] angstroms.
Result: 16.9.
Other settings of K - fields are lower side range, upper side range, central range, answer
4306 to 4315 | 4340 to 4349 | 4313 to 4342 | -4.8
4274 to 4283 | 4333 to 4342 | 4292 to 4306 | 2.6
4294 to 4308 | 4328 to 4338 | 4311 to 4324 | -0.5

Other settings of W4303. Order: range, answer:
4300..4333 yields 15.33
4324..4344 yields 19.46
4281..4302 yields 17.71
